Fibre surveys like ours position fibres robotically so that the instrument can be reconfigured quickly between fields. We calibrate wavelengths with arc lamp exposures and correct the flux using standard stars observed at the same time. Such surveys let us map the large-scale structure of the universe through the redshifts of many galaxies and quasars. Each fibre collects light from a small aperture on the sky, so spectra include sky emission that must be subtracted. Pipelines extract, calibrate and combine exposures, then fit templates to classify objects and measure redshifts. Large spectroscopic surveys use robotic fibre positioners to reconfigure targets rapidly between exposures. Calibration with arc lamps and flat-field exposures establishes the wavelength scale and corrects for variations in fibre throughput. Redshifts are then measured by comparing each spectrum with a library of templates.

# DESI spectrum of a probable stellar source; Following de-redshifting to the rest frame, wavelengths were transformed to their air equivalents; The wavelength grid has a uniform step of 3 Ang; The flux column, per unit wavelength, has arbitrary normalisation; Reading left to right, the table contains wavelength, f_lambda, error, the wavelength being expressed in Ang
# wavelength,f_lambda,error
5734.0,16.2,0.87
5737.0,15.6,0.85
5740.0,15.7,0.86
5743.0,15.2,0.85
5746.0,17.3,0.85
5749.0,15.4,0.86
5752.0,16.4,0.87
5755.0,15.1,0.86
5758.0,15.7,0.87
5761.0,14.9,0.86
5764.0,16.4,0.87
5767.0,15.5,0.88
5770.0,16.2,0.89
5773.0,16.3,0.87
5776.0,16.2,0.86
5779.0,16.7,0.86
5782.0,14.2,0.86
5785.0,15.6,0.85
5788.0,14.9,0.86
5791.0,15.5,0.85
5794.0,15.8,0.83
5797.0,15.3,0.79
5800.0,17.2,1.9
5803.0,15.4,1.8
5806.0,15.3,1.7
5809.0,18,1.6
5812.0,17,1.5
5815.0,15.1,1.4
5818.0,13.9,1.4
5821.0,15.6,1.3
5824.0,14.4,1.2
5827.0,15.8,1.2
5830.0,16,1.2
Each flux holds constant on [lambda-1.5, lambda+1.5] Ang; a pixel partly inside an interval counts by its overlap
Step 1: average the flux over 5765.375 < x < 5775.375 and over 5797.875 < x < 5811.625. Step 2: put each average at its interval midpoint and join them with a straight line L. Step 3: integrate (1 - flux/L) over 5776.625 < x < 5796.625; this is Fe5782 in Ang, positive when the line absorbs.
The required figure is 0.9 Ang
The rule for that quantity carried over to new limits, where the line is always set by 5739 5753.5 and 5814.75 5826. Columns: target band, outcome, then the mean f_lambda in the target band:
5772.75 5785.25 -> -0.25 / 15.8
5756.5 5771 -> -0.01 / 15.7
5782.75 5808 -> -0.75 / 15.6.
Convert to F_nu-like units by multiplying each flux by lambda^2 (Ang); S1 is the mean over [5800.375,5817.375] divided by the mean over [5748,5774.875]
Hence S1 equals 1.04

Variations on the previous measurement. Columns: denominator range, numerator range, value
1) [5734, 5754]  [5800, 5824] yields 1.01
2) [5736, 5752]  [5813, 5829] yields 0.97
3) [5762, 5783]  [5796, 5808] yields 1.01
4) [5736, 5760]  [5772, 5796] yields 1.00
